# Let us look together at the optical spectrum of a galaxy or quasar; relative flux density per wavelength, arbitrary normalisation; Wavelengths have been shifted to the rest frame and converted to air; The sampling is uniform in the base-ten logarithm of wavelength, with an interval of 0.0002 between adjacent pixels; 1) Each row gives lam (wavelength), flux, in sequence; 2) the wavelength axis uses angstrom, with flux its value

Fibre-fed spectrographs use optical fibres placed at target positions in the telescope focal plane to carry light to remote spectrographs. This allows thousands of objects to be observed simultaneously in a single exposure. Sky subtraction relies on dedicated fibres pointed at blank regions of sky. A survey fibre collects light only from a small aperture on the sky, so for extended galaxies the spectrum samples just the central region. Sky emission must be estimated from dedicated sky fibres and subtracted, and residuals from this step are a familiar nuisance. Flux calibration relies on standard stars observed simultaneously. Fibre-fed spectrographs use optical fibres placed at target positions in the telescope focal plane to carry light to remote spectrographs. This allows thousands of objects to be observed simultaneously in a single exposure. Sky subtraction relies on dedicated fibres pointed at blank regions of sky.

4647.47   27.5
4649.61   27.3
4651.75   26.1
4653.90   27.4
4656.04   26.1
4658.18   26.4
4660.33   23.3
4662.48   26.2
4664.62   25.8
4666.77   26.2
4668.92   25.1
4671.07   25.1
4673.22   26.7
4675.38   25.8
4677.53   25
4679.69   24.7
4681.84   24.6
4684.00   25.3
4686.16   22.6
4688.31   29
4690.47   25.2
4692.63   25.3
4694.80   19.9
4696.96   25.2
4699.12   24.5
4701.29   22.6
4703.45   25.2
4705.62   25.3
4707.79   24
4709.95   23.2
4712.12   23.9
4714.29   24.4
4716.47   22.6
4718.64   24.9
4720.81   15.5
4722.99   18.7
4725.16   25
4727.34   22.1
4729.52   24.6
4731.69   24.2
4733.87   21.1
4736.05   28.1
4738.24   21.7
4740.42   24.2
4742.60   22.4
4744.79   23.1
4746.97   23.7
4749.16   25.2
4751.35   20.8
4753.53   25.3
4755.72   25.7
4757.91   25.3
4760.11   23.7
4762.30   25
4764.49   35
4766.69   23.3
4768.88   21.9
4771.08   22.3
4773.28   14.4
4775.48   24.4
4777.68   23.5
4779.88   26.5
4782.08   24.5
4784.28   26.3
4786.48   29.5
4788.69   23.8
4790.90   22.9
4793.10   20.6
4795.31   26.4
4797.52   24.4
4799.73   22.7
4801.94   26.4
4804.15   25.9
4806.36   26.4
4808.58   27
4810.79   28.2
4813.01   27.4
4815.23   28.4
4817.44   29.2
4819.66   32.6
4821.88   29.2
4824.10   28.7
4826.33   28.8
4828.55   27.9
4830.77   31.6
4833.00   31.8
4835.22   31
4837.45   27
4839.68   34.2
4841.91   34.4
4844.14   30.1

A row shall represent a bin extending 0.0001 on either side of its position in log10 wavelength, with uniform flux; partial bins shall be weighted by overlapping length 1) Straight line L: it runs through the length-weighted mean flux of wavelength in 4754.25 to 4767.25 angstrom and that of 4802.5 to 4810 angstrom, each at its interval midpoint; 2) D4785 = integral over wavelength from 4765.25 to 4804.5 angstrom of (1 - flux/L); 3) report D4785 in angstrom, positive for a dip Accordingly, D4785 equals 3.77 angstrom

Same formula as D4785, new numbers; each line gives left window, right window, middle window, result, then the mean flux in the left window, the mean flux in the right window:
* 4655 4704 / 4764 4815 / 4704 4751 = 3.3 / 25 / 24.9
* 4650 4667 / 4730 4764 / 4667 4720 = 1.5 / 26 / 24.2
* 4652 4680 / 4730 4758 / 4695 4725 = 2.0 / 25.7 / 23.9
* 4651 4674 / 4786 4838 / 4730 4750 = 2.2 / 25.8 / 27.4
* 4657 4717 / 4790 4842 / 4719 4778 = 6.6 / 24.8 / 28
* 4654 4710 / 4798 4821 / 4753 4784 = 2.6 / 25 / 27.4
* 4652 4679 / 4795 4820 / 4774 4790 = 0.9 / 25.7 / 26.9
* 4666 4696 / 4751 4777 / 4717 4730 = 1.5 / 25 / 24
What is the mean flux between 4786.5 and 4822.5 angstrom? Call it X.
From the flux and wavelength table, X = 26.4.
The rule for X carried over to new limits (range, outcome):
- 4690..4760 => 23.5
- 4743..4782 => 24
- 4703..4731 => 23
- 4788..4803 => 23.9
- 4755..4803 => 24.5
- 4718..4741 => 22.7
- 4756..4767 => 26.6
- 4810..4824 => 29.2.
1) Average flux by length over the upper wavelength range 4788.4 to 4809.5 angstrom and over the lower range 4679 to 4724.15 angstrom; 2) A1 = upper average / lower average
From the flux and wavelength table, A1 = 1.0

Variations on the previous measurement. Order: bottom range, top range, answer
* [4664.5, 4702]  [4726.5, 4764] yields 0.97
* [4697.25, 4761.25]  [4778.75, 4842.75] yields 1.18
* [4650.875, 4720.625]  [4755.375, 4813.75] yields 1.00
